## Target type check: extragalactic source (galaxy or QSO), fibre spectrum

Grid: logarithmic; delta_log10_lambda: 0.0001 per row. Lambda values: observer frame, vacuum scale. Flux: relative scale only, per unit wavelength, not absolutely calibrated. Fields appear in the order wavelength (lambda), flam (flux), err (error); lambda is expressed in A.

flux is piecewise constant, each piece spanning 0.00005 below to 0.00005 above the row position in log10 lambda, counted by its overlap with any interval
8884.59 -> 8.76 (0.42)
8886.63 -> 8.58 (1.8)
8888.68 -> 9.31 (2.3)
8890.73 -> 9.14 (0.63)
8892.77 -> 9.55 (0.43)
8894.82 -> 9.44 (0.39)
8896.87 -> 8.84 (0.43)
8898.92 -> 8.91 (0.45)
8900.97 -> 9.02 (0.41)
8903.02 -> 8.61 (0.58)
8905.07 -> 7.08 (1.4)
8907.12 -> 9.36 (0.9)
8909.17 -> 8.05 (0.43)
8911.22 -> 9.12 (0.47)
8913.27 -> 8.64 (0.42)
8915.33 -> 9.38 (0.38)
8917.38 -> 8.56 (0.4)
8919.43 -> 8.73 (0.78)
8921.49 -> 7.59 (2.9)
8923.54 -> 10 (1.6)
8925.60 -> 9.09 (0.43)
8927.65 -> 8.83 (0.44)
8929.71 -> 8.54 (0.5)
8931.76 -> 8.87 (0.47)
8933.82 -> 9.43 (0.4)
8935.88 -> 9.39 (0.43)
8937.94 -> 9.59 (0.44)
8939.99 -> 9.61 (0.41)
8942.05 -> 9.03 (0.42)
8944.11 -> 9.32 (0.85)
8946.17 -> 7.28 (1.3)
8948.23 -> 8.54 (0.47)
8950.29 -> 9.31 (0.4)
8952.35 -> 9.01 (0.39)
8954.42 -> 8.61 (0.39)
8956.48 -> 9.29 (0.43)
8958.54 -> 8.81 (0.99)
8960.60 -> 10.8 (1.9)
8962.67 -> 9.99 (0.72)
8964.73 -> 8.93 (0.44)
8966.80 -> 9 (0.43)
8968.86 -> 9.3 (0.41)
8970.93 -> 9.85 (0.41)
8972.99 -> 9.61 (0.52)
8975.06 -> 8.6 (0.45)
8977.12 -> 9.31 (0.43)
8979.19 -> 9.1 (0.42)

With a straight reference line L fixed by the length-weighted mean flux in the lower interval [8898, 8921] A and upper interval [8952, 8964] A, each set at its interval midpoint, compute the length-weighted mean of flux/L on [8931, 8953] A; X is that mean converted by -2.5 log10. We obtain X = 0.02 mag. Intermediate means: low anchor 8.65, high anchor 9.43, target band 9.04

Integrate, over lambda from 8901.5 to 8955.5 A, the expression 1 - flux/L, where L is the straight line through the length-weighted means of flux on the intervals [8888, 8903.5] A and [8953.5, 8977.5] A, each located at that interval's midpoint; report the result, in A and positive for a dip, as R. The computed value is 2.3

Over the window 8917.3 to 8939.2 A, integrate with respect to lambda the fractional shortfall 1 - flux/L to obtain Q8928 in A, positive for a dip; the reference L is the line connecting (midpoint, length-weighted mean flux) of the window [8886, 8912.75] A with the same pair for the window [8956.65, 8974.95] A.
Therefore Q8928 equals 0.3 A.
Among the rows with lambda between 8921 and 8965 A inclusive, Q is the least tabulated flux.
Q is 7.28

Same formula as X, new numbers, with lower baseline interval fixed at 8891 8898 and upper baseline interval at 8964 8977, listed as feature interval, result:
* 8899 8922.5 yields 0.08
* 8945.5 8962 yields 0.03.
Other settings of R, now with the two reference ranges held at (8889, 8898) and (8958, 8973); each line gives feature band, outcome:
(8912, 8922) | 0.75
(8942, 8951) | 0.79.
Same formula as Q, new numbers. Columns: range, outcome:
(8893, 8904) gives 8.61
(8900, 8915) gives 7.08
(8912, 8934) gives 7.59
